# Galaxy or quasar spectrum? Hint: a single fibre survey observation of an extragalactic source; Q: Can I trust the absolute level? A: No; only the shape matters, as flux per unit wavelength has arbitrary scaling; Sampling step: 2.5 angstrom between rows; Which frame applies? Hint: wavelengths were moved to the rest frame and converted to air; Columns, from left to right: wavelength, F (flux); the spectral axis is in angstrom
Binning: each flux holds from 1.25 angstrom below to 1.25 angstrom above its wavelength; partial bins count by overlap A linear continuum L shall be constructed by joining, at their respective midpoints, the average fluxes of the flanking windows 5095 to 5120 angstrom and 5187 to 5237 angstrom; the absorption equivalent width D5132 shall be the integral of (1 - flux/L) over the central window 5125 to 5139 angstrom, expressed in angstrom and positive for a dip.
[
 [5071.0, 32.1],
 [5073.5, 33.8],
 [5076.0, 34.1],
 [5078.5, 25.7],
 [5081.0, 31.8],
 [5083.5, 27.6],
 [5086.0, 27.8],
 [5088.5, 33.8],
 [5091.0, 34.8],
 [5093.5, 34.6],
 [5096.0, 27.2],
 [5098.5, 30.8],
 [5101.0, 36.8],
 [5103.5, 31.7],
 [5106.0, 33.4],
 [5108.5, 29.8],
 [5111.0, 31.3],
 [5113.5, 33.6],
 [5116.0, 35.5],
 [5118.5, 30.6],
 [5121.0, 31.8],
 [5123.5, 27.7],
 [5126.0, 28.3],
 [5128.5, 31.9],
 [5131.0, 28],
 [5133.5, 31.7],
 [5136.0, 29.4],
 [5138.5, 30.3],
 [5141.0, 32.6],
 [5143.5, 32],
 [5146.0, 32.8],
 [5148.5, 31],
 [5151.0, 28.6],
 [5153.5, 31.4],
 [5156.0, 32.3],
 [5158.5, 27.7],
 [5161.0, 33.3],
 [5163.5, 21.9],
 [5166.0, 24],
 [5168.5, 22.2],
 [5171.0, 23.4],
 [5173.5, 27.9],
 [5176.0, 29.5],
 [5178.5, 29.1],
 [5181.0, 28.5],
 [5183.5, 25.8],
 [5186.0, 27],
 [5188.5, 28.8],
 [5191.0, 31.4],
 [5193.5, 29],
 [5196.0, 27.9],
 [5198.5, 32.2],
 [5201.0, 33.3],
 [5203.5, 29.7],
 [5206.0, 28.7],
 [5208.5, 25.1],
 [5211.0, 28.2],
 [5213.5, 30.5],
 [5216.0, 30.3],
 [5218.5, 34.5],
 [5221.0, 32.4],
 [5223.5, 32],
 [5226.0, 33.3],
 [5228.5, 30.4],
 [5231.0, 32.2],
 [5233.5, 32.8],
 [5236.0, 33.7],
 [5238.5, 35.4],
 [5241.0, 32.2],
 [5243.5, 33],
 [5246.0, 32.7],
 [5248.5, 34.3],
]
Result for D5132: 0.8 angstrom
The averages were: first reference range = 32.1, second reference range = 30.8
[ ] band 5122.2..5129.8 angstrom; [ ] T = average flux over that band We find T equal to 29.3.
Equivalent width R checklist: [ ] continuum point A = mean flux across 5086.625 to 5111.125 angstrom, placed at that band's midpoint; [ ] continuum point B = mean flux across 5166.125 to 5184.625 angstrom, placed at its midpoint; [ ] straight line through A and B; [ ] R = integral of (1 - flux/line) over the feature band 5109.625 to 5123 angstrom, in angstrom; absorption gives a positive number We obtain -0.5 angstrom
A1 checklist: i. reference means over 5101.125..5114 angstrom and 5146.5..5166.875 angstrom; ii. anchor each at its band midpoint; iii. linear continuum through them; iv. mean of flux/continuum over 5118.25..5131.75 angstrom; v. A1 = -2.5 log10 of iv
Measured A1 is 0.05 mag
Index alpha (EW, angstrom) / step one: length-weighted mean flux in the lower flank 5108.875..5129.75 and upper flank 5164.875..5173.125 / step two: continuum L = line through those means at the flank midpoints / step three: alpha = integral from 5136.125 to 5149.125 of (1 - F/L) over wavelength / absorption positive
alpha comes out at -1.8 angstrom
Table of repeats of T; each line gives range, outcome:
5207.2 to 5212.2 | 26.7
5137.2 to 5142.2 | 31.4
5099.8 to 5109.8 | 32.9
